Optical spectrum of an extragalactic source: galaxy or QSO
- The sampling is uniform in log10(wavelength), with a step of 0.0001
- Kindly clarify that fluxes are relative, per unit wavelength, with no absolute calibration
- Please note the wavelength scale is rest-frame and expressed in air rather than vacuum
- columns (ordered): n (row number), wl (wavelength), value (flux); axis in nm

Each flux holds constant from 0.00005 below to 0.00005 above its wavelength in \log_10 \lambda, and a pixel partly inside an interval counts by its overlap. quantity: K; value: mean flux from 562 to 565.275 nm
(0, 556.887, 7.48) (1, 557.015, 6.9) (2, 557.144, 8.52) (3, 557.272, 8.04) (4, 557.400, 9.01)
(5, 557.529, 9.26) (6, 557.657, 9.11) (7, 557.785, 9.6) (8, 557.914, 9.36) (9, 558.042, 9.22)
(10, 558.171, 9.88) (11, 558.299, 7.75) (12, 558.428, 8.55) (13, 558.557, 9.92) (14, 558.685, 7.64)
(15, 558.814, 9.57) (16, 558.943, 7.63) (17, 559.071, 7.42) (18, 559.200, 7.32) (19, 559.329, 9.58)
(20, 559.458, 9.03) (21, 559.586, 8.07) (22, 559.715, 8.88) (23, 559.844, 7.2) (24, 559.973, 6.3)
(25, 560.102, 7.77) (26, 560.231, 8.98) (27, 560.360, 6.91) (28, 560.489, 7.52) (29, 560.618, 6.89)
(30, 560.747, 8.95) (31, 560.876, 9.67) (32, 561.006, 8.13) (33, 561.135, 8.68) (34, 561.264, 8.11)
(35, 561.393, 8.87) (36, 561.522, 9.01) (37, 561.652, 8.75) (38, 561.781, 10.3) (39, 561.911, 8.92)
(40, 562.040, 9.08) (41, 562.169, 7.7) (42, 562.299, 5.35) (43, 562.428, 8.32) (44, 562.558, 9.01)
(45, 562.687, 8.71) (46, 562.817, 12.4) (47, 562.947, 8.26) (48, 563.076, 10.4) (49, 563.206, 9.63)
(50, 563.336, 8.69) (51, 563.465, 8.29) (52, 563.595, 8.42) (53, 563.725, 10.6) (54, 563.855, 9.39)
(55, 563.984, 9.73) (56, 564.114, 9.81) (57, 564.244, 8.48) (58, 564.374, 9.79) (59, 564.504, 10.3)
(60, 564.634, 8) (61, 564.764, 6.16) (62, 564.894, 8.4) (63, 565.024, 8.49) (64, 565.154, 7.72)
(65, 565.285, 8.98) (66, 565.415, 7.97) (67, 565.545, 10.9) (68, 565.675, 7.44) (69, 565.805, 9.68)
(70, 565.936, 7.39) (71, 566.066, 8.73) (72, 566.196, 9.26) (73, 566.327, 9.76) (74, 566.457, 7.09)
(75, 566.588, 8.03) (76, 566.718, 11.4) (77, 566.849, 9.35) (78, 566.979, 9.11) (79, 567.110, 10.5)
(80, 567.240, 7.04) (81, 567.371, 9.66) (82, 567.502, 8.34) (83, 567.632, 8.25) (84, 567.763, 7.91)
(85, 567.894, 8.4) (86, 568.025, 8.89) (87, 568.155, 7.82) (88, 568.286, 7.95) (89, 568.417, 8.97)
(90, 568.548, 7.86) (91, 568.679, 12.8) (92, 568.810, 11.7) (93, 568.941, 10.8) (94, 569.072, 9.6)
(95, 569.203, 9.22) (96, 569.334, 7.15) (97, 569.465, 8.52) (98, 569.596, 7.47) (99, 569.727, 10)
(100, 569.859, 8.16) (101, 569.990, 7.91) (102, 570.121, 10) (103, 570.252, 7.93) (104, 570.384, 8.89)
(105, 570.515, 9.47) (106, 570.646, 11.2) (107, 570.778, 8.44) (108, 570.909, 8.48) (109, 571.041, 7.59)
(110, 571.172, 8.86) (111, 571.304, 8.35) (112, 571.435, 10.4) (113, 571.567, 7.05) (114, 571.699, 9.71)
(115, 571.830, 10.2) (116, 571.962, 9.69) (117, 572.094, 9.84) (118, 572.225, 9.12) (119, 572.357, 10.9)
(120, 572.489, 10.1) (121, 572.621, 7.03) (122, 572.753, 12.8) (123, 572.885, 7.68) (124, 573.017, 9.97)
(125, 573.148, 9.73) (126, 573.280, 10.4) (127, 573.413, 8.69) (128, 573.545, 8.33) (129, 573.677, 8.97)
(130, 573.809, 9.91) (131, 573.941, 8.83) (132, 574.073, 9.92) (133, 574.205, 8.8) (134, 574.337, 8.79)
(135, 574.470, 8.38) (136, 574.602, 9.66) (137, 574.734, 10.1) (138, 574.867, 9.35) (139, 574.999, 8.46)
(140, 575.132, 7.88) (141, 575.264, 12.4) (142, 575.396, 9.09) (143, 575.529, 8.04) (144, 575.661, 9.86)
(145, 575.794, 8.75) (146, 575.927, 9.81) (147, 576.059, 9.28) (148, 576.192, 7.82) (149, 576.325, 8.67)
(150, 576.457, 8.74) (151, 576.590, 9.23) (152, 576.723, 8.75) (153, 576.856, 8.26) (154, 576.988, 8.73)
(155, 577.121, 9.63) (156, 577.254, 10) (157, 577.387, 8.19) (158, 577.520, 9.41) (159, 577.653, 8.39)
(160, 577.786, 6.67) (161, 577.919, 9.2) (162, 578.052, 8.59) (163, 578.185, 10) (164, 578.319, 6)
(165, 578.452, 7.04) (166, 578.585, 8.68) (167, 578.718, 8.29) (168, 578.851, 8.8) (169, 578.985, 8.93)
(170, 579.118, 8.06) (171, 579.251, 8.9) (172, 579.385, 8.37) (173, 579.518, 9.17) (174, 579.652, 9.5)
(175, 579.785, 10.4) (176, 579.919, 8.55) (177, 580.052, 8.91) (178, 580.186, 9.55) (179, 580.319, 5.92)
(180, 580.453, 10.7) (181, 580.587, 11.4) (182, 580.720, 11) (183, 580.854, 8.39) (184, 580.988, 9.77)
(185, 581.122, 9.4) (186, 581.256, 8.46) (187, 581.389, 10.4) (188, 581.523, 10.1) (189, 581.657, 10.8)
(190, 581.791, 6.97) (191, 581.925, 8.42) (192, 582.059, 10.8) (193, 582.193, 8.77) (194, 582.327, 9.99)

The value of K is 8.84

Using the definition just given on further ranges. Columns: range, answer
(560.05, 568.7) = 8.76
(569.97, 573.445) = 9.3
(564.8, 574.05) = 9.04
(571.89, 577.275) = 9.27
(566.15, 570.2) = 8.99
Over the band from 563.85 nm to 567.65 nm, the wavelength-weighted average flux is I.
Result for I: 8.84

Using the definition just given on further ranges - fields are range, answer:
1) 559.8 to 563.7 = 8.54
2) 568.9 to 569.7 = 8.8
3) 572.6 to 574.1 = 9.41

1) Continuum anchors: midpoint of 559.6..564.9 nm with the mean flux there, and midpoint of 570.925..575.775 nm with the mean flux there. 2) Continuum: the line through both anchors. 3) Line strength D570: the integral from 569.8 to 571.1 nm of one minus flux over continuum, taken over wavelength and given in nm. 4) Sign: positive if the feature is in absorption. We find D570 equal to 0.04 nm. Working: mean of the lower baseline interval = 8.65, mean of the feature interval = 8.82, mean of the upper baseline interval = 9.29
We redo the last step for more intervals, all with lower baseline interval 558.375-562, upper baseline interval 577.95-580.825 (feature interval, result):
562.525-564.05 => -0.181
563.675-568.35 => -0.140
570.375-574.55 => -0.271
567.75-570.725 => -0.161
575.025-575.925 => -0.056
